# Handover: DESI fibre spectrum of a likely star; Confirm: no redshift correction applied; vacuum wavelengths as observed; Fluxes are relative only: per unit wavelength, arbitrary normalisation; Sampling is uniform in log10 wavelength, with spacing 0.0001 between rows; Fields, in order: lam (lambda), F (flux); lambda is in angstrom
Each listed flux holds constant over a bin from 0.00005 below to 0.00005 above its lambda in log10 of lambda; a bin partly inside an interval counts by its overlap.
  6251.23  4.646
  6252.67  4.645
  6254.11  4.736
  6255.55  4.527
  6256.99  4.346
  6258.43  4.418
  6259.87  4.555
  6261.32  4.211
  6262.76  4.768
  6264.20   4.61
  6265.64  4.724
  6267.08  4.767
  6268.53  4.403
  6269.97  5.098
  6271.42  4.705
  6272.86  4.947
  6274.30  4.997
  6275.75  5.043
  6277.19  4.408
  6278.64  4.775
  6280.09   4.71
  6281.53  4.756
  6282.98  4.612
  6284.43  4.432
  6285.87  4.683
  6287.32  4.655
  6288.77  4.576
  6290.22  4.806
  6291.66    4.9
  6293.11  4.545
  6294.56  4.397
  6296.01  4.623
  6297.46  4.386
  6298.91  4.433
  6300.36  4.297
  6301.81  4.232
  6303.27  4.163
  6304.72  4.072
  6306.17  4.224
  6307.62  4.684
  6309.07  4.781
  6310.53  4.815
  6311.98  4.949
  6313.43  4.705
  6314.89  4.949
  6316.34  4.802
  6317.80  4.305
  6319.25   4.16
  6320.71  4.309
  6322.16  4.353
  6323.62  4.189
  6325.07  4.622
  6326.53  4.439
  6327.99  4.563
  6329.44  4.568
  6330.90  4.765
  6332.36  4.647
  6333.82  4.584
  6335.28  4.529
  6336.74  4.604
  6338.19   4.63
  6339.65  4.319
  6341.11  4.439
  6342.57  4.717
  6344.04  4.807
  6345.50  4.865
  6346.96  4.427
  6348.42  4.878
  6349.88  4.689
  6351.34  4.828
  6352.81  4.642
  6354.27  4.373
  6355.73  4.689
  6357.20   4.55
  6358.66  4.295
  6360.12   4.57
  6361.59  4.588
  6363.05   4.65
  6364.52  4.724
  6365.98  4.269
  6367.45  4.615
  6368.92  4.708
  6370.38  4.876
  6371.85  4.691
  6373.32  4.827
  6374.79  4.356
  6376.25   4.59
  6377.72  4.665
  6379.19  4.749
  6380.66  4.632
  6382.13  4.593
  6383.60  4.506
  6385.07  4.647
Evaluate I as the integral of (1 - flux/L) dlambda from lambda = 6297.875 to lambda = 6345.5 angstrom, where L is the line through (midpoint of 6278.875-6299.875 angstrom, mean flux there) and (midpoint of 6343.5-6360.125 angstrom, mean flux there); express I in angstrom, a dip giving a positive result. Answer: 1.0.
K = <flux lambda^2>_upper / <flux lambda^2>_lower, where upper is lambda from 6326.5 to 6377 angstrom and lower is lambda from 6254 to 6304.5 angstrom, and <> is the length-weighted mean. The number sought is 1.0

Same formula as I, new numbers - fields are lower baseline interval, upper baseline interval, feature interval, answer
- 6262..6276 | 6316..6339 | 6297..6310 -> 0.71 angstrom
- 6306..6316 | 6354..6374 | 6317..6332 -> 0.91 angstrom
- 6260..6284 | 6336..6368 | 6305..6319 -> 0.01 angstrom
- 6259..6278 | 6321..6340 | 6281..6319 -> 0.43 angstrom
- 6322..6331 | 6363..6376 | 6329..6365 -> -0.45 angstrom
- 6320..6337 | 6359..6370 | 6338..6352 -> -0.35 angstrom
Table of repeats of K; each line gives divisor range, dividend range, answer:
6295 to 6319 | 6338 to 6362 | 1.03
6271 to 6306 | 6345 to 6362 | 1.03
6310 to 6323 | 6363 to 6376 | 1.03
